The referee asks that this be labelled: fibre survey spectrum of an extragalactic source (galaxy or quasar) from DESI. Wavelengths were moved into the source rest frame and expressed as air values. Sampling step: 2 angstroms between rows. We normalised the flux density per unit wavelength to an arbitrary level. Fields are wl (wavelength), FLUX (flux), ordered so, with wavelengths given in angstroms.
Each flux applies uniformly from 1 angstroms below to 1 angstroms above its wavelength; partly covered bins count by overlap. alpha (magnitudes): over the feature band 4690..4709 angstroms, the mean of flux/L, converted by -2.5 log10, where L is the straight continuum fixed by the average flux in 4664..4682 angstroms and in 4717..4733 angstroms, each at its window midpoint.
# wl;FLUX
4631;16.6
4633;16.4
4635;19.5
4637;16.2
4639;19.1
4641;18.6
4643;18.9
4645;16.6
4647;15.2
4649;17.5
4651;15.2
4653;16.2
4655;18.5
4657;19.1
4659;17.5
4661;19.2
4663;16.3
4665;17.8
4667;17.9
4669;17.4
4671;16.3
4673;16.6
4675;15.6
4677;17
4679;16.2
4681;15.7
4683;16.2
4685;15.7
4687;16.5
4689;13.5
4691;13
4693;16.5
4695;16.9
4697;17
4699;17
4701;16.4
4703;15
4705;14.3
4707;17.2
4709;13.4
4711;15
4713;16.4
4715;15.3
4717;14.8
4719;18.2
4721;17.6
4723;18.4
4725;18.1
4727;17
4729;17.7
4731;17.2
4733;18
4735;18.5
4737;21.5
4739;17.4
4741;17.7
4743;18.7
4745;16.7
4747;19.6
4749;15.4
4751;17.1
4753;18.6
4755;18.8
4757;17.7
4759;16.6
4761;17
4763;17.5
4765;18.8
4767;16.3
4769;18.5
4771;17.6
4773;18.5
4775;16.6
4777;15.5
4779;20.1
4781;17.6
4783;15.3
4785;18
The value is 0.090 mag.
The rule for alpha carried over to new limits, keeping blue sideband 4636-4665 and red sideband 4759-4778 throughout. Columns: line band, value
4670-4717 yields 0.11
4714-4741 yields -0.02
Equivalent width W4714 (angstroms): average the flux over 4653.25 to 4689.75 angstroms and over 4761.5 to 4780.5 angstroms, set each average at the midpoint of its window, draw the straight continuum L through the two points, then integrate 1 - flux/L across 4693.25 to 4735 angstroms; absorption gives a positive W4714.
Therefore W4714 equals 1.5 angstroms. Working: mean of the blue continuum 16.8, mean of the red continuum 17.7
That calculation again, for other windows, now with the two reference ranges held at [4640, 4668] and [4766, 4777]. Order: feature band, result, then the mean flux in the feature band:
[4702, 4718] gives 2.0 angstroms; 15.2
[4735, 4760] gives -0.9 angstroms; 18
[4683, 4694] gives 1.4 angstroms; 15.1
